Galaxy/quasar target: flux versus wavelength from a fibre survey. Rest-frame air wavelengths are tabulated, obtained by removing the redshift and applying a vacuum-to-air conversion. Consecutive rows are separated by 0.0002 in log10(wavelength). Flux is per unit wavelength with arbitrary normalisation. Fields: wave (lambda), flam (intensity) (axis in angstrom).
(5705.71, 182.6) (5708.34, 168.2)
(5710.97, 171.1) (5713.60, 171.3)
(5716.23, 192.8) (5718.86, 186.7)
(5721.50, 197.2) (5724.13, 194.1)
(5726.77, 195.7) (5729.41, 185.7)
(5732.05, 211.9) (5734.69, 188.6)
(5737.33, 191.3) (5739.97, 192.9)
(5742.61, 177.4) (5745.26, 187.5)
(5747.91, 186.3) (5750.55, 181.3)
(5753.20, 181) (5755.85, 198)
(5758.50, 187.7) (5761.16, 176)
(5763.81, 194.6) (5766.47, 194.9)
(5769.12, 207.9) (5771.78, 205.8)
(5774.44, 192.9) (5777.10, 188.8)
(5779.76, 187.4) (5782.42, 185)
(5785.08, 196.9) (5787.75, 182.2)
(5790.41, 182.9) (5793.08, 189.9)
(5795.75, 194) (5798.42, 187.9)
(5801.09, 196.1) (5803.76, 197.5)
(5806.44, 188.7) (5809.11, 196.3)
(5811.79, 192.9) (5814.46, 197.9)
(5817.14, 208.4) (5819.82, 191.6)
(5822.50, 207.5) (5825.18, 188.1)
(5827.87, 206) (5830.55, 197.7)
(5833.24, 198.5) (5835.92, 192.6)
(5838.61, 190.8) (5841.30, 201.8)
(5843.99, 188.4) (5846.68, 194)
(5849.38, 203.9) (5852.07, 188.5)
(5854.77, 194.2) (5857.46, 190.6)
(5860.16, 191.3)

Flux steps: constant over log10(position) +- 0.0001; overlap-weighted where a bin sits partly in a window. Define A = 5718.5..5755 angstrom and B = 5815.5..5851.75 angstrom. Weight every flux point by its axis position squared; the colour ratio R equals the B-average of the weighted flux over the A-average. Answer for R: 1.07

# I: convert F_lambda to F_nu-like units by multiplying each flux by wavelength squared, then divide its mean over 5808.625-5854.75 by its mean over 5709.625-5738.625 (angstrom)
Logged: 1.1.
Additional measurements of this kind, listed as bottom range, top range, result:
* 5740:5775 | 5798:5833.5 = 1.06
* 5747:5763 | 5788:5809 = 1.05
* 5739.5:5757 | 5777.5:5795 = 1.02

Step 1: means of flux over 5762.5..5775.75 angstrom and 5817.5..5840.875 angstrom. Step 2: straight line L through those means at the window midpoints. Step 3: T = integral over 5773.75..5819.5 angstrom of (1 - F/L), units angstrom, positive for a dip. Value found 1.4 angstrom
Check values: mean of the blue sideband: 199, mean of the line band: 192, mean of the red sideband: 197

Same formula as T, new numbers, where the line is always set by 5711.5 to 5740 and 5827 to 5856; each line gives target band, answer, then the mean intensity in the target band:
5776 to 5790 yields 0.42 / 188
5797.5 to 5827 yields -0.20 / 196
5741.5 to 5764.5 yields 0.82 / 185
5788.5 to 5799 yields 0.30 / 188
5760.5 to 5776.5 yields -0.25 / 196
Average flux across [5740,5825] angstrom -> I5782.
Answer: 192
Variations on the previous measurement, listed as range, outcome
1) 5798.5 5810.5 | 194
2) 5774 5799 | 189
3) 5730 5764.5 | 189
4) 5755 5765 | 189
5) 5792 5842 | 196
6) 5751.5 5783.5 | 192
